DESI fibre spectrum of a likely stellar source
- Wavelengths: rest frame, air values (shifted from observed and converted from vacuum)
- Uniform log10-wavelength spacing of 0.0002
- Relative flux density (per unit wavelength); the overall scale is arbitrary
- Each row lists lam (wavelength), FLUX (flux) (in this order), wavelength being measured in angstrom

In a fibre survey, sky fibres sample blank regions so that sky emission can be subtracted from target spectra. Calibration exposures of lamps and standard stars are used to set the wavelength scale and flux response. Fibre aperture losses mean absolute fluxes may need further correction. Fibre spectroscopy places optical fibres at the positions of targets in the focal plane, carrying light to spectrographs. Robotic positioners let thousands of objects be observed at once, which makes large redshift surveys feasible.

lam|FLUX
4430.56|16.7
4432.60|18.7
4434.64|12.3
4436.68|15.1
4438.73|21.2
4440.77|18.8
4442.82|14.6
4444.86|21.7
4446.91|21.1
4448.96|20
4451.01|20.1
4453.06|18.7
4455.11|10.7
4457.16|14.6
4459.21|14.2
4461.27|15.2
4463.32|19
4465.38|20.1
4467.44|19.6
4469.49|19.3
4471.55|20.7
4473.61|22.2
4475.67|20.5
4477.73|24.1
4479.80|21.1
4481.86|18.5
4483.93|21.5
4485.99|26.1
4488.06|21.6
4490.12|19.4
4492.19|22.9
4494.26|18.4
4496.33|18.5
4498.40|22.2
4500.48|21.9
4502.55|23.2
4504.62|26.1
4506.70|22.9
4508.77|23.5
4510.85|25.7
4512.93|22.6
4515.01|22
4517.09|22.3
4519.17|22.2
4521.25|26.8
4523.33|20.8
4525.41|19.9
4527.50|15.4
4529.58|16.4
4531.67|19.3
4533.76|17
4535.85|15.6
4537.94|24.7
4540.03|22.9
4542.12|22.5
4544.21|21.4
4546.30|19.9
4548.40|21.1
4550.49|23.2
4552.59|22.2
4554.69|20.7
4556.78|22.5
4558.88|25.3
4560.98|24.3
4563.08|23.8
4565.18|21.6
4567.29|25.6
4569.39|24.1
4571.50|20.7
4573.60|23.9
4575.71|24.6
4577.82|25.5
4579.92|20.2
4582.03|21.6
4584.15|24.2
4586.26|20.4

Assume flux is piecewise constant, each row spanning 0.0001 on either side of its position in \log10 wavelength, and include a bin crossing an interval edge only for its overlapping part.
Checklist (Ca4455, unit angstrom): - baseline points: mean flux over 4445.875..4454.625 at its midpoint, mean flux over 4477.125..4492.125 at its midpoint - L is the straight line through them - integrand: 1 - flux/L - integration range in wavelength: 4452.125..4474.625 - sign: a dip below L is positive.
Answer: 3.0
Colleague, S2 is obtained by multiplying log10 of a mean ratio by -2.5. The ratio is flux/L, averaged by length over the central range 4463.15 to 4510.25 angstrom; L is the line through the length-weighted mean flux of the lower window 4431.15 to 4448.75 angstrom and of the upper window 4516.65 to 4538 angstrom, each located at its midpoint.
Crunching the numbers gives -0.14 mag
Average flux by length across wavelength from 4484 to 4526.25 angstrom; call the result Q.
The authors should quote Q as 22.4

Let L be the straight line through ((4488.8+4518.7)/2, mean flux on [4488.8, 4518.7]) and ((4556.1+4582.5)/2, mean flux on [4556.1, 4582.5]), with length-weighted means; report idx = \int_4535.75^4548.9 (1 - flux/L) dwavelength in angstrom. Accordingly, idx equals 0.79 angstrom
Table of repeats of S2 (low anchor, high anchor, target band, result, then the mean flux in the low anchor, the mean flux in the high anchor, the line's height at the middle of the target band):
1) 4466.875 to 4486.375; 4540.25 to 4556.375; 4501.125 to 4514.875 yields -0.114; 21.3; 21.7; 21.4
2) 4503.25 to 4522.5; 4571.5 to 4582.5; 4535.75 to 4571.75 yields 0.035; 23.7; 23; 23.3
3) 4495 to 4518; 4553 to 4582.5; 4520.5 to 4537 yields 0.215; 22.8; 23.2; 22.9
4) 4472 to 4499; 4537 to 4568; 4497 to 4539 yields 0.024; 21.3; 22.7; 22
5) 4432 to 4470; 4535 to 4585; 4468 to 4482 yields -0.127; 17.6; 22.6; 18.7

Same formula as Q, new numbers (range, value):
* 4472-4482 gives 21.5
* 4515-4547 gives 20.5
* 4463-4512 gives 21.7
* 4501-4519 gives 23.4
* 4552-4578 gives 23.4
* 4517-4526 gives 22.6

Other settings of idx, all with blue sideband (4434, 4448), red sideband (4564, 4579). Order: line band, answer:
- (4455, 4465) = 1.8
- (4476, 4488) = -1.4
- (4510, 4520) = -0.8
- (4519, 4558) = 2.6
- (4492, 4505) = -0.7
